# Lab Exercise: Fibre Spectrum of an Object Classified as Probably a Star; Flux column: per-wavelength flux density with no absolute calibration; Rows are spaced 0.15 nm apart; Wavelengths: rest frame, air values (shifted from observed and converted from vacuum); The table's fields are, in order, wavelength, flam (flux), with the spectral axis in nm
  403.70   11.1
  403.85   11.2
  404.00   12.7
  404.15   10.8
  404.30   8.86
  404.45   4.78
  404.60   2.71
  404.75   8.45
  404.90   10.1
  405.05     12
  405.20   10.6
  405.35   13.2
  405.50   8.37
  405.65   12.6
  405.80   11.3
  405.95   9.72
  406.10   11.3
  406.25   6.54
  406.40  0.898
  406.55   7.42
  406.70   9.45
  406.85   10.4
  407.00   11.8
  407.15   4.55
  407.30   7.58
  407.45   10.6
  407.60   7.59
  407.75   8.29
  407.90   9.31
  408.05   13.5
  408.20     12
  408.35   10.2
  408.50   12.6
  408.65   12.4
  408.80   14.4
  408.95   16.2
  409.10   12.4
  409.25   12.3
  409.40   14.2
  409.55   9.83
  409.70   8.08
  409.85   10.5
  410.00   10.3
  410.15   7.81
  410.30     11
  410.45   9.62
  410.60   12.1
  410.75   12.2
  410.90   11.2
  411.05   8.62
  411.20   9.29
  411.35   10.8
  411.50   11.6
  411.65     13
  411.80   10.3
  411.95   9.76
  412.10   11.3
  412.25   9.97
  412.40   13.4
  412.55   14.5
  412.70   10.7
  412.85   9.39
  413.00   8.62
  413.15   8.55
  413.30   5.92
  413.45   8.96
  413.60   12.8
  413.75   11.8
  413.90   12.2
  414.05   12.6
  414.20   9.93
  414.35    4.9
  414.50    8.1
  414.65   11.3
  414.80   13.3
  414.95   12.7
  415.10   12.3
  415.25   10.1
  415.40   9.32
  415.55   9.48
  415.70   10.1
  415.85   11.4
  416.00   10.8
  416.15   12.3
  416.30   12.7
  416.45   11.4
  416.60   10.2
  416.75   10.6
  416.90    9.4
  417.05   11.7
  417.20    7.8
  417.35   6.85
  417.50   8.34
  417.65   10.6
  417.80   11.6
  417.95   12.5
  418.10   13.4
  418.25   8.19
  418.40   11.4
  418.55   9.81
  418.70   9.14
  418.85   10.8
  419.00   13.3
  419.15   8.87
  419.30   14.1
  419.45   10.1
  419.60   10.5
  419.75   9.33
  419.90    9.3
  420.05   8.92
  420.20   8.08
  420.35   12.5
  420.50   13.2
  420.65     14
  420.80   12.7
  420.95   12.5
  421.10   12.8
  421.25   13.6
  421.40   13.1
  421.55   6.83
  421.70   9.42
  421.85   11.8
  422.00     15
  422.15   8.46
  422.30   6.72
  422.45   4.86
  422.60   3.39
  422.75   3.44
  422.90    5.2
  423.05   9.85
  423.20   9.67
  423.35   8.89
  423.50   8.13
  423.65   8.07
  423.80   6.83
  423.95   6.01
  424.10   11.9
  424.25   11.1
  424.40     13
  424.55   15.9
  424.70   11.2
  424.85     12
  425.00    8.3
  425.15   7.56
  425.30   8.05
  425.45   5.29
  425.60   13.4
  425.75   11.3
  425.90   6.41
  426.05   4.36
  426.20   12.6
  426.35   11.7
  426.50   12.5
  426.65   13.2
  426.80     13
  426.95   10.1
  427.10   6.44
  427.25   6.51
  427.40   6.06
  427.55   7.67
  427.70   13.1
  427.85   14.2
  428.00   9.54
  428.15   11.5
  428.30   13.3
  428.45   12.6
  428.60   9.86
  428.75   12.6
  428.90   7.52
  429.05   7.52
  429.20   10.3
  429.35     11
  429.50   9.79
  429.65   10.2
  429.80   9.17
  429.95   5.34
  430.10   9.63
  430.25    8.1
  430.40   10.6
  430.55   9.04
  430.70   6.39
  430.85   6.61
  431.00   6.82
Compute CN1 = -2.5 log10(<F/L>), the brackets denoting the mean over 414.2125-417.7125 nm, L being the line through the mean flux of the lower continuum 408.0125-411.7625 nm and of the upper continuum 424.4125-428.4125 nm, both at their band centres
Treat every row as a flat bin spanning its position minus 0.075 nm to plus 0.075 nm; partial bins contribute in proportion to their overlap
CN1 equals 0.08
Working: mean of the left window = 11.4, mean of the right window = 10.3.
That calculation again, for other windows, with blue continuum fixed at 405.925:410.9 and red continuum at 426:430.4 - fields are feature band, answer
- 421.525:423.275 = 0.26 mag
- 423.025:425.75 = 0.03 mag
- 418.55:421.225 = -0.11 mag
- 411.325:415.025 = -0.05 mag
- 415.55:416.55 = -0.11 mag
